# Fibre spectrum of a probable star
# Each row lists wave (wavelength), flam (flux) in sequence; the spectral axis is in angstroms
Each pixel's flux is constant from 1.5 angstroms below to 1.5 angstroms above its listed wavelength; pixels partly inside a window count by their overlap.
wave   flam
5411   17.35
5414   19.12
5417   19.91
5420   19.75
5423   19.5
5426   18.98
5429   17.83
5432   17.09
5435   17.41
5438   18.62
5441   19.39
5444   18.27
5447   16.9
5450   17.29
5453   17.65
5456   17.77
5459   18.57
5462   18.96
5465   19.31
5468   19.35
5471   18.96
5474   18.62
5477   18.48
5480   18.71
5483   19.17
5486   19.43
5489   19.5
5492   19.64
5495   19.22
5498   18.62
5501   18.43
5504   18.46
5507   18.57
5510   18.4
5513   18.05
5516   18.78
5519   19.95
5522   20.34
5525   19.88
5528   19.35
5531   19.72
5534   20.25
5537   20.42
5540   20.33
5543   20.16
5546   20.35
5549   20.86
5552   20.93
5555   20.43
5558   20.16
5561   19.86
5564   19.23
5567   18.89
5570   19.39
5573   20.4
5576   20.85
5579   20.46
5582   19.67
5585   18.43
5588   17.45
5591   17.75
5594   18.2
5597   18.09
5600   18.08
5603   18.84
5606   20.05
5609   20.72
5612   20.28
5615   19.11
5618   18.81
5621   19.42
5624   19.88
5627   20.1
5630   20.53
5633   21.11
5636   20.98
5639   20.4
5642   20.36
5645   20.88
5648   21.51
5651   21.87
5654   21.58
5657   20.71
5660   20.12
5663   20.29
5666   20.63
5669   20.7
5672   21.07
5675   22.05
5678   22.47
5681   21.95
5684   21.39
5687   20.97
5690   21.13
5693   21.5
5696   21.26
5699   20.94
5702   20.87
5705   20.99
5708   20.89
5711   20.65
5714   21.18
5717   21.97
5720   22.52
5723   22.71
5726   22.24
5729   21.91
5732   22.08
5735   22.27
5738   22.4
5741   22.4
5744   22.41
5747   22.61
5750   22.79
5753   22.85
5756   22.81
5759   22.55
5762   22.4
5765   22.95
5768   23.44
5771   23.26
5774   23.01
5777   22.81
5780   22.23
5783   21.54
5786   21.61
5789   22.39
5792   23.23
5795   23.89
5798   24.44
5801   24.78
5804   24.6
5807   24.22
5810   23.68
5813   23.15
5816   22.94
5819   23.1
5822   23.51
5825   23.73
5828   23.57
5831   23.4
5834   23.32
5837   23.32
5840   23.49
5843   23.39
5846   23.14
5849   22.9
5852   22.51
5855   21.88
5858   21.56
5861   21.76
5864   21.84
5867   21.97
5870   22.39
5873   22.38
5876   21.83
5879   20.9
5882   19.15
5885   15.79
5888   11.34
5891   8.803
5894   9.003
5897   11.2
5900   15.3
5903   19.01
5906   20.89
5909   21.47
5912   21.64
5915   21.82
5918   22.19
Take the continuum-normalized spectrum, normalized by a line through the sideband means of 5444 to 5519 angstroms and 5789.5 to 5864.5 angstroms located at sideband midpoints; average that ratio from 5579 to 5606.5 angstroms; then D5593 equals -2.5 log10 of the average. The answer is 0.09 mag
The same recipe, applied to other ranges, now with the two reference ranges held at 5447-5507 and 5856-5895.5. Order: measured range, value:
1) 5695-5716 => -0.135 mag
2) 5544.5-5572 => -0.078 mag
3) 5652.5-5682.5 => -0.142 mag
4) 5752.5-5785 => -0.223 mag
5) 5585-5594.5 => 0.045 mag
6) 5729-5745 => -0.201 mag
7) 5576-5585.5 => -0.069 mag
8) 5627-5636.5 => -0.119 mag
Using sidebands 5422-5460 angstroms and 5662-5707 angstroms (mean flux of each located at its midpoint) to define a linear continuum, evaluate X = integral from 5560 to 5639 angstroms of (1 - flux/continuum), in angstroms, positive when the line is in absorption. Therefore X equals 2.4 angstroms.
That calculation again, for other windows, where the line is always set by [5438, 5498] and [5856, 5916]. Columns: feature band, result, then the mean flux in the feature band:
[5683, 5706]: -3.1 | 21.1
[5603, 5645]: -3.4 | 20.1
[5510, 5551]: -2.6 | 19.8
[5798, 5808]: -3.2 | 24.5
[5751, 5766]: -3.4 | 22.7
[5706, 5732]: -4.5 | 21.8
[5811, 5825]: -3.6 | 23.3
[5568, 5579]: -0.9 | 20.2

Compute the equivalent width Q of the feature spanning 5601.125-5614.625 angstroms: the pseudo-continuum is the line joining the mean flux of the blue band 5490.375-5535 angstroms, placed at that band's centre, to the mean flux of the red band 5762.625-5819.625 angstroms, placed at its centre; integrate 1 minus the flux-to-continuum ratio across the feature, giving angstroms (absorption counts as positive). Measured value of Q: 0.5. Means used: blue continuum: 19.2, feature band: 19.8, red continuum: 23.2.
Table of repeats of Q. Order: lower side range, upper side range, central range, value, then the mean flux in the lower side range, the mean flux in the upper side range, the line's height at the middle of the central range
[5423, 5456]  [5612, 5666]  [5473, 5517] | -0.3 angstroms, 18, 20.5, 18.7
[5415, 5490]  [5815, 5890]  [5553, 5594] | 0.2 angstroms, 18.6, 21.7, 19.6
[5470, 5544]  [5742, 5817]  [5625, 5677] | 0.9 angstroms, 19.3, 23.1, 21.3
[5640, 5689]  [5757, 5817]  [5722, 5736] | 0.0 angstroms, 21.2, 23.2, 22.2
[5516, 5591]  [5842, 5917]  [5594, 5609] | 0.7 angstroms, 19.8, 19.3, 19.8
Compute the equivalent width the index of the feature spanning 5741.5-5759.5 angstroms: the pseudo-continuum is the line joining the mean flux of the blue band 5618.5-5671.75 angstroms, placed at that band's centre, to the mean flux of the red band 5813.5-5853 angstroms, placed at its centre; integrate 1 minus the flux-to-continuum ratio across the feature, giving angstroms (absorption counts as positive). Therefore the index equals -0.5 angstroms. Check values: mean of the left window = 20.6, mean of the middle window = 22.7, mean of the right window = 23.3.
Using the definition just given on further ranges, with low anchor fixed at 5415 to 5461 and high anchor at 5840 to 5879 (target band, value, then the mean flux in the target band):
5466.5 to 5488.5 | -0.3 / 19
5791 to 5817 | -2.6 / 23.9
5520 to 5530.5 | -0.4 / 19.8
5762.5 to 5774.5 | -0.9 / 23.1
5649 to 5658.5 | -0.5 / 21.4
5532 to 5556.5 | -1.4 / 20.5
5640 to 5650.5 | -0.4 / 21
